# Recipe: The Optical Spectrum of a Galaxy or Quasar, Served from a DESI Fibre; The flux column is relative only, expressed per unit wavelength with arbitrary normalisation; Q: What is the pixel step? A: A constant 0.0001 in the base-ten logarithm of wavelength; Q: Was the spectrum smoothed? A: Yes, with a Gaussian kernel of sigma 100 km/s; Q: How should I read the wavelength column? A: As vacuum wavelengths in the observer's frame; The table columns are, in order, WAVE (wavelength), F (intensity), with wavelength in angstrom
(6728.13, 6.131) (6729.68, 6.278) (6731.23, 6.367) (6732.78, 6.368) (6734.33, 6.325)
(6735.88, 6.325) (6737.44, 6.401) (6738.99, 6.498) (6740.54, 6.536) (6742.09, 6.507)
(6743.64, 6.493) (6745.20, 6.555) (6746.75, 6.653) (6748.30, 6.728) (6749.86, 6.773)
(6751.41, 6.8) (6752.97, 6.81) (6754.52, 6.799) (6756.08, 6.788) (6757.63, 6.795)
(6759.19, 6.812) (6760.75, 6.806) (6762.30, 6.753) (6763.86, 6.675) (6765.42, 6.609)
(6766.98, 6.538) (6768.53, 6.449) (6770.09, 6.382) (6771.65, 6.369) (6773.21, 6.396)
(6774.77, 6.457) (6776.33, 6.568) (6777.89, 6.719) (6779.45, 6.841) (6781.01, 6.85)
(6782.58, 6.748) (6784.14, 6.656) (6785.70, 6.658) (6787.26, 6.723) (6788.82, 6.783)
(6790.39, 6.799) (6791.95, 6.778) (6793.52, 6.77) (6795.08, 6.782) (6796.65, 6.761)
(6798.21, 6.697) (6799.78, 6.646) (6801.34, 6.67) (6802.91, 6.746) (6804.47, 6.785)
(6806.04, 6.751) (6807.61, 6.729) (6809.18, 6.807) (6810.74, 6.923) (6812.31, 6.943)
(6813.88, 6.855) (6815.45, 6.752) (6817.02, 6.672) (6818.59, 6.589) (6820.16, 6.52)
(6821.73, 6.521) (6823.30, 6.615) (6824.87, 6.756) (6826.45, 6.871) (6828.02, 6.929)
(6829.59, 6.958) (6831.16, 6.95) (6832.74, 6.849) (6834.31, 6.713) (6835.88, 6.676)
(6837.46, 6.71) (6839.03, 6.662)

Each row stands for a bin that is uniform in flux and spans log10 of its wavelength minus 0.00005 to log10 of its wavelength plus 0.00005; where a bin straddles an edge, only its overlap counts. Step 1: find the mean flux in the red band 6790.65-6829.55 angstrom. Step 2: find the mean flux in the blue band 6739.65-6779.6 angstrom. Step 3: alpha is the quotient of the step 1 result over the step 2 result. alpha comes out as 1.0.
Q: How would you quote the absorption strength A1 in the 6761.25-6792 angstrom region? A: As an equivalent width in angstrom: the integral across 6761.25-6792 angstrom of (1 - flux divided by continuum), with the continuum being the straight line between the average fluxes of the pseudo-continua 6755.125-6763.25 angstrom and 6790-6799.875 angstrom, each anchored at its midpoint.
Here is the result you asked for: 0.6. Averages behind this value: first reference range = 6.79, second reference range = 6.75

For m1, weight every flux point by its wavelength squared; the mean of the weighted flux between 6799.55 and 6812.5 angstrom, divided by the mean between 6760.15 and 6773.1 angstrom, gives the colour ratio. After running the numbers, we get 1.0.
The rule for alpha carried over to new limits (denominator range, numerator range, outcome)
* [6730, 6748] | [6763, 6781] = 1.02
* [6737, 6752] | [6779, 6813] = 1.03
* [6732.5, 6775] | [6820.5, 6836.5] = 1.03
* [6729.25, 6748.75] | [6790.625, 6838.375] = 1.05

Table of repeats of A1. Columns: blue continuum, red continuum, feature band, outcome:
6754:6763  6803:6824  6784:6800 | 0.0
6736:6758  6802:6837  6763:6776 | 0.4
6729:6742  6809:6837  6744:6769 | -0.9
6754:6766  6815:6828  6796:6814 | -0.2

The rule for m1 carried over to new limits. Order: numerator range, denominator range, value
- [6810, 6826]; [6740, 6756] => 1.03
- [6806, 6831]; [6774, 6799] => 1.02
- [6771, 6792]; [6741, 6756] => 1.01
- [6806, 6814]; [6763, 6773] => 1.07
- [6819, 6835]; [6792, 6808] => 1.01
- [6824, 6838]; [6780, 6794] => 1.02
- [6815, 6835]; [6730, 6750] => 1.07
